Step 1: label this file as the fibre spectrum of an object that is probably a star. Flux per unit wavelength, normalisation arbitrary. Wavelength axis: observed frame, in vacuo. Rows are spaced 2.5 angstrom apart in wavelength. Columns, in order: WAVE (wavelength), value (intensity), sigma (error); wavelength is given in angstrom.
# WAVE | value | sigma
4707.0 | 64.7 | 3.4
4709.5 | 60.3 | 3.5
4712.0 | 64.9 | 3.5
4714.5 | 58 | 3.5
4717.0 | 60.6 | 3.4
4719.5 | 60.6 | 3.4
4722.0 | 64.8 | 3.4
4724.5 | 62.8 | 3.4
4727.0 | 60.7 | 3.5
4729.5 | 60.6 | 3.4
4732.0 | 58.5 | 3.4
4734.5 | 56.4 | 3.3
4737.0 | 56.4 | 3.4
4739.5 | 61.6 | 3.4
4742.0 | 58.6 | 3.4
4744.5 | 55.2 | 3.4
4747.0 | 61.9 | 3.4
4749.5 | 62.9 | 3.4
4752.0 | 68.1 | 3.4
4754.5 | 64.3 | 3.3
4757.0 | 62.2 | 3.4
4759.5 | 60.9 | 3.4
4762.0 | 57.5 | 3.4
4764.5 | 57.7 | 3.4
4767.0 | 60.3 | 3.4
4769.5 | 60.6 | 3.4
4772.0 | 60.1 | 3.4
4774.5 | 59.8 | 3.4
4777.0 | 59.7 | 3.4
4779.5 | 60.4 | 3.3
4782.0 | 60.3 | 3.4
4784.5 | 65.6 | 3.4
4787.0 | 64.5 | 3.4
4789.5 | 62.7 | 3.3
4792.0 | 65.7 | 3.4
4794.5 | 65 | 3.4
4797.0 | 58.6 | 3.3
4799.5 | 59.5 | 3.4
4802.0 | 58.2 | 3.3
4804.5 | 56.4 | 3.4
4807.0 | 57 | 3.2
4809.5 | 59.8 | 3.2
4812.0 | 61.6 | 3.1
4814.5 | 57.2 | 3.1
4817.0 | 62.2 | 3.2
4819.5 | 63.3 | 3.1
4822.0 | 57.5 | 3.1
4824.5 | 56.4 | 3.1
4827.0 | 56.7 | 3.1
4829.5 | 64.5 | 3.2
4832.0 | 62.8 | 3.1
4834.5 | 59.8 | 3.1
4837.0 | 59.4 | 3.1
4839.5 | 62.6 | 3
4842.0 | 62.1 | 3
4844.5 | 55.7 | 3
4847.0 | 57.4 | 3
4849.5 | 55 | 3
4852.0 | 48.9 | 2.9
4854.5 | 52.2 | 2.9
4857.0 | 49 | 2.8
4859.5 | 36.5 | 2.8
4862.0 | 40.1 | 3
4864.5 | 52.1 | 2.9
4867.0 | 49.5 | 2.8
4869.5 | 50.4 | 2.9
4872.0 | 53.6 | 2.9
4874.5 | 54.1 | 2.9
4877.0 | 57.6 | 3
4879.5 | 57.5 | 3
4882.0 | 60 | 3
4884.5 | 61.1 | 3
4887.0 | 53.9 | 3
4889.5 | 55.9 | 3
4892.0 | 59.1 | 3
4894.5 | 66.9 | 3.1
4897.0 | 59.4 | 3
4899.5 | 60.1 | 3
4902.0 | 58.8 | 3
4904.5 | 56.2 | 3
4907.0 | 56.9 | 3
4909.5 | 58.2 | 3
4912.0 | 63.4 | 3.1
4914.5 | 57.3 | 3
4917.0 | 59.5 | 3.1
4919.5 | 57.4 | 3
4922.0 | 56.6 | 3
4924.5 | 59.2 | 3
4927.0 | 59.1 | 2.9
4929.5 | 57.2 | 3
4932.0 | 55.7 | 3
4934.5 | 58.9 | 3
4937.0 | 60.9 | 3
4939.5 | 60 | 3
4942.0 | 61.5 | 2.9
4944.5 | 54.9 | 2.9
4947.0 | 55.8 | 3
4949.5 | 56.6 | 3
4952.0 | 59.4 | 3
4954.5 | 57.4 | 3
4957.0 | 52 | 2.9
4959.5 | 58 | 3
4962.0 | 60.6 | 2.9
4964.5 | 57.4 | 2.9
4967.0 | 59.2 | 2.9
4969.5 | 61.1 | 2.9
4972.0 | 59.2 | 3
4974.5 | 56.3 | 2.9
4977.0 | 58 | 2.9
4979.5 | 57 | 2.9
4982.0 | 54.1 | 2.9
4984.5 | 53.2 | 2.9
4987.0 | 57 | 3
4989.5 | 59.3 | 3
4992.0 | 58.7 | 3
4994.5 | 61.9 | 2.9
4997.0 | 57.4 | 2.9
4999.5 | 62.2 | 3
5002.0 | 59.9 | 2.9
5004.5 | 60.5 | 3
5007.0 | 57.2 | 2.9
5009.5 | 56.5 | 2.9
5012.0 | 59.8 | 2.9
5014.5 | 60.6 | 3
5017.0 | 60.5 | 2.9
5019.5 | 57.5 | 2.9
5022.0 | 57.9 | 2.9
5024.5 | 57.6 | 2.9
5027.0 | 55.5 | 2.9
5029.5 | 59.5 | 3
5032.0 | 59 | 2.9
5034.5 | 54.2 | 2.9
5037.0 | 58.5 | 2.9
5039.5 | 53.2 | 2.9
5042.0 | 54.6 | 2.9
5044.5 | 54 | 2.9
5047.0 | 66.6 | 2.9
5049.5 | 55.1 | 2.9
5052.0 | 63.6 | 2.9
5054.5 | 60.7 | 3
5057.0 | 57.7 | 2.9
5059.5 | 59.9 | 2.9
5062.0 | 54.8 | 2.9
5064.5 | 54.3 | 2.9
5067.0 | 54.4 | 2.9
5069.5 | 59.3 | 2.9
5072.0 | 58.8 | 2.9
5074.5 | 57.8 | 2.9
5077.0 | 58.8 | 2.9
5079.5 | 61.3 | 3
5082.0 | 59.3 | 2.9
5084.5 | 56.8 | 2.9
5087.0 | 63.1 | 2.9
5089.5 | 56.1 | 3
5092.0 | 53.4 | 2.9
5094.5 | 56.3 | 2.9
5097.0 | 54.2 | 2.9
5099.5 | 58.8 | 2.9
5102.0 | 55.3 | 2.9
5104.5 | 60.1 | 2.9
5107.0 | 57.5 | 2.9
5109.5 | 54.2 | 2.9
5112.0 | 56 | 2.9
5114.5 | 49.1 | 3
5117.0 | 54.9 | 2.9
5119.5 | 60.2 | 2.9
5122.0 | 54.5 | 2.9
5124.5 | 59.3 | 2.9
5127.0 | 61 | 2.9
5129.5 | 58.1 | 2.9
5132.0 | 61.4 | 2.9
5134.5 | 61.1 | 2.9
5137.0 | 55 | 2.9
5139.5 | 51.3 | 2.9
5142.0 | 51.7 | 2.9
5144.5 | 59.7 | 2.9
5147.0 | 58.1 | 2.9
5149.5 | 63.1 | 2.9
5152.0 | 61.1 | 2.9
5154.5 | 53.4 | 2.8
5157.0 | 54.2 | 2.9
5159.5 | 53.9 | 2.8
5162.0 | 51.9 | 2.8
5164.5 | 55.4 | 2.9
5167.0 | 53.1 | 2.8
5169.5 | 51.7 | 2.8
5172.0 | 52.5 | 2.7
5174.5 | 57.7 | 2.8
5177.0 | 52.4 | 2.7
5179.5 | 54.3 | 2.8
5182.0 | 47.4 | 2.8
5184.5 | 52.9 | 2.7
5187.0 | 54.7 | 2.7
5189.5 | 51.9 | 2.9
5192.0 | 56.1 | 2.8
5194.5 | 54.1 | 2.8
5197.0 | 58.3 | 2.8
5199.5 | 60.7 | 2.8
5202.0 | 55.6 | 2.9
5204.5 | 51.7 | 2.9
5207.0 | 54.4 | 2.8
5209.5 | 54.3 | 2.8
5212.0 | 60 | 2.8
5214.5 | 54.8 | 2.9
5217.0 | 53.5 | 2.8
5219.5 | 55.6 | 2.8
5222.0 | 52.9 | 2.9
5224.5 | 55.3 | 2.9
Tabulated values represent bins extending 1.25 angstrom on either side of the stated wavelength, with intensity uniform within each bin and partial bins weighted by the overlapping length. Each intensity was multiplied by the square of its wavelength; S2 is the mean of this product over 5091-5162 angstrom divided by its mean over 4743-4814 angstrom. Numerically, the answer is 1.1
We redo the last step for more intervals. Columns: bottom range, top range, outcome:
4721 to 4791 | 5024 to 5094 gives 1.07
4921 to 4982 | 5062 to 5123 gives 1.04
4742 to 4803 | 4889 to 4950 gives 1.02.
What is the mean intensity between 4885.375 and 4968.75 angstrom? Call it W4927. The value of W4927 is 58.3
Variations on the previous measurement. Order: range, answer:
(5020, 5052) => 57.4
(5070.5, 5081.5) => 59.2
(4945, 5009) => 57.9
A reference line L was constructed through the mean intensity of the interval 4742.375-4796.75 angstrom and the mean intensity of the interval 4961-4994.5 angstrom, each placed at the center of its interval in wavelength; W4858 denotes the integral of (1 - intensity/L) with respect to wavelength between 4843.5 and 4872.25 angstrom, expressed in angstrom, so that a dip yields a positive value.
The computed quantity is 4.9 angstrom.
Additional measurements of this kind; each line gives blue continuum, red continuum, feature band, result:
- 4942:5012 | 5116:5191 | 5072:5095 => -0.68 angstrom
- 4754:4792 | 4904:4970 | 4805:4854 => 1.10 angstrom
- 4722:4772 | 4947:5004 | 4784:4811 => -0.51 angstrom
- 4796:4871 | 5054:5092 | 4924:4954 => -0.69 angstrom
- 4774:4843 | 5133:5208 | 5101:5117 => 0.18 angstrom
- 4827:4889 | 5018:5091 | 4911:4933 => -0.98 angstrom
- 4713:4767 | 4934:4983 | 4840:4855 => 0.89 angstrom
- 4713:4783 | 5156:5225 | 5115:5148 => -1.24 angstrom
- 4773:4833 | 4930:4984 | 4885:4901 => -0.10 angstrom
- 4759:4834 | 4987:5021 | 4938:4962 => 0.84 angstrom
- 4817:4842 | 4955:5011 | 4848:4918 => 5.30 angstrom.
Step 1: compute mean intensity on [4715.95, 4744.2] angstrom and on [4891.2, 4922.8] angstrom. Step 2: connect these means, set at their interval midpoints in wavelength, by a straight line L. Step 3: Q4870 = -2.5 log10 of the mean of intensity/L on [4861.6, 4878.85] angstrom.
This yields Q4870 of 0.15 mag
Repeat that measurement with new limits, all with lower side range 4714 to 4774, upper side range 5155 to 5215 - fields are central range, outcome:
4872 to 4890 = 0.030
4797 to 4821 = 0.003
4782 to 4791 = -0.068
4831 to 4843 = -0.038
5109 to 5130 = -0.022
